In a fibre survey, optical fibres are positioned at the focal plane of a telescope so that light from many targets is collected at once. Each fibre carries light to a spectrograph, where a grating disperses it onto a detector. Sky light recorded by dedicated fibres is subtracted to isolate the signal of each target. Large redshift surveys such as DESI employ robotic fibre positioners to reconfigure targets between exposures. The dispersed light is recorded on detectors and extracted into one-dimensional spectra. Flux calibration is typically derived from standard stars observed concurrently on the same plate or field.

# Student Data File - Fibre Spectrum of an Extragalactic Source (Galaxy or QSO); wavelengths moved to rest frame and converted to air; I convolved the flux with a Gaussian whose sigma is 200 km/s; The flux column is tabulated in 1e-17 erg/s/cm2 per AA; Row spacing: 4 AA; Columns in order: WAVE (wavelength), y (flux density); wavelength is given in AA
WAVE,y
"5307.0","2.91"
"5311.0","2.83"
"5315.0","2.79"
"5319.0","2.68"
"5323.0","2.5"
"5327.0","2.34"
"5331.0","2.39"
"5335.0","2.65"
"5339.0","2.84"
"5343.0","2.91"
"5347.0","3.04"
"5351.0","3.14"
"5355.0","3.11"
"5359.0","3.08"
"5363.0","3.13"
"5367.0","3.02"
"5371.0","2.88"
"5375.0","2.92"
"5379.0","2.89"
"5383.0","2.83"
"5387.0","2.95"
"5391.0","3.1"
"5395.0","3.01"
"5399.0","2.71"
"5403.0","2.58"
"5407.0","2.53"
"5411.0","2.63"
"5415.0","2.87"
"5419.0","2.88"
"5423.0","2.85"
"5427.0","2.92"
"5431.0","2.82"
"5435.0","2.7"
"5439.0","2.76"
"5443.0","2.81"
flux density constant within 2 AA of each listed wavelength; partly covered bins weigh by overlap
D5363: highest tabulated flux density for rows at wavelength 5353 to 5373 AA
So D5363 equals 3.13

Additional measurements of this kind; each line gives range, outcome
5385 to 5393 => 3.1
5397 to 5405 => 2.71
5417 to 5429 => 2.92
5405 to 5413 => 2.63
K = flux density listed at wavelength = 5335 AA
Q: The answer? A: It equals 2.65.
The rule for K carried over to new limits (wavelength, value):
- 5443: 2.81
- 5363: 3.13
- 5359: 3.08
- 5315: 2.79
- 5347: 3.04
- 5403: 2.58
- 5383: 2.83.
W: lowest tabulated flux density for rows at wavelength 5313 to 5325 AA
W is 2.5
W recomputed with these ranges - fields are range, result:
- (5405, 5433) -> 2.53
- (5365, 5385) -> 2.83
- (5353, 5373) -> 2.88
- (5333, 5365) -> 2.65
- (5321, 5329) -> 2.34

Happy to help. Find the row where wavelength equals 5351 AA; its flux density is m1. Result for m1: 3.14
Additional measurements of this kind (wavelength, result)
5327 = 2.34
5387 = 2.95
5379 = 2.89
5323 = 2.5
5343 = 2.91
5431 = 2.82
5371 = 2.88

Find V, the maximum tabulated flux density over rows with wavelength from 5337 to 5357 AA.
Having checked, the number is 3.14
